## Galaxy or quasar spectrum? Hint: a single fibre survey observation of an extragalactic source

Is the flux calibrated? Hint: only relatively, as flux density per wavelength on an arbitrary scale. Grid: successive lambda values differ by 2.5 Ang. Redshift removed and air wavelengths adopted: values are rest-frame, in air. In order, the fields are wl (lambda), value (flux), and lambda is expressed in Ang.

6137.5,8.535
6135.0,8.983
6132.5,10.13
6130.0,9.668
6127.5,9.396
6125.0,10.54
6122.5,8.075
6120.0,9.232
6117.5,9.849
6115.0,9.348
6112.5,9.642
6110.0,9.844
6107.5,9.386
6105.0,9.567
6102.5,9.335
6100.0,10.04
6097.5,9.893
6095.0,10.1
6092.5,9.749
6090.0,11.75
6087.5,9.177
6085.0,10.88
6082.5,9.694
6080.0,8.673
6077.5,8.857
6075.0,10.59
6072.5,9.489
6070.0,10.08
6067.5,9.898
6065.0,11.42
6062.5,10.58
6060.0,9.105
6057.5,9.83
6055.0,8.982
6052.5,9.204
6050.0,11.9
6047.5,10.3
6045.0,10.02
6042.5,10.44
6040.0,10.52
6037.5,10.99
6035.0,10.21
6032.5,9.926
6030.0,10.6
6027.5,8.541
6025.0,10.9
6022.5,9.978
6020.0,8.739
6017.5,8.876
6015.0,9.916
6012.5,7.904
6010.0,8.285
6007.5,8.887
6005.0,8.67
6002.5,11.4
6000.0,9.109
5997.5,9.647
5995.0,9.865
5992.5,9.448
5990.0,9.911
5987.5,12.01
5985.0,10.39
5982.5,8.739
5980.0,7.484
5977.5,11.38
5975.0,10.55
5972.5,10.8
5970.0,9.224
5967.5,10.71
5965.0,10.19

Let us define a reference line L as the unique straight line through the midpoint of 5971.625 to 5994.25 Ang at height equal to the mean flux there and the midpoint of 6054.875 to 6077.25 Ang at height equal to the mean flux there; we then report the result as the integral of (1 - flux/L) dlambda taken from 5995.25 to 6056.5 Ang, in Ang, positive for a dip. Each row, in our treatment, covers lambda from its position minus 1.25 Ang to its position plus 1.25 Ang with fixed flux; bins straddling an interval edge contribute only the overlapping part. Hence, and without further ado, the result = 1.7 Ang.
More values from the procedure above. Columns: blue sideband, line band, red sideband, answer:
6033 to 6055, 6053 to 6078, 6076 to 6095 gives 0.5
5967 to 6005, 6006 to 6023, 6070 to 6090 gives 1.8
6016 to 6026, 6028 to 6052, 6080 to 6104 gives -1.8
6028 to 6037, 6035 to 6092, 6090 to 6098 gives 0.4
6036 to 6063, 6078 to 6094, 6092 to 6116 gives -0.1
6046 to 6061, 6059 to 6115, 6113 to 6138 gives -1.3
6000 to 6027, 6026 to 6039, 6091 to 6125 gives -1.0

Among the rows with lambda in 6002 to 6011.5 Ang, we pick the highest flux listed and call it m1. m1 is 11.4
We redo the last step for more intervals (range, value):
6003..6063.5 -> 11.9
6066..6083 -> 10.59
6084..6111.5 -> 11.75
